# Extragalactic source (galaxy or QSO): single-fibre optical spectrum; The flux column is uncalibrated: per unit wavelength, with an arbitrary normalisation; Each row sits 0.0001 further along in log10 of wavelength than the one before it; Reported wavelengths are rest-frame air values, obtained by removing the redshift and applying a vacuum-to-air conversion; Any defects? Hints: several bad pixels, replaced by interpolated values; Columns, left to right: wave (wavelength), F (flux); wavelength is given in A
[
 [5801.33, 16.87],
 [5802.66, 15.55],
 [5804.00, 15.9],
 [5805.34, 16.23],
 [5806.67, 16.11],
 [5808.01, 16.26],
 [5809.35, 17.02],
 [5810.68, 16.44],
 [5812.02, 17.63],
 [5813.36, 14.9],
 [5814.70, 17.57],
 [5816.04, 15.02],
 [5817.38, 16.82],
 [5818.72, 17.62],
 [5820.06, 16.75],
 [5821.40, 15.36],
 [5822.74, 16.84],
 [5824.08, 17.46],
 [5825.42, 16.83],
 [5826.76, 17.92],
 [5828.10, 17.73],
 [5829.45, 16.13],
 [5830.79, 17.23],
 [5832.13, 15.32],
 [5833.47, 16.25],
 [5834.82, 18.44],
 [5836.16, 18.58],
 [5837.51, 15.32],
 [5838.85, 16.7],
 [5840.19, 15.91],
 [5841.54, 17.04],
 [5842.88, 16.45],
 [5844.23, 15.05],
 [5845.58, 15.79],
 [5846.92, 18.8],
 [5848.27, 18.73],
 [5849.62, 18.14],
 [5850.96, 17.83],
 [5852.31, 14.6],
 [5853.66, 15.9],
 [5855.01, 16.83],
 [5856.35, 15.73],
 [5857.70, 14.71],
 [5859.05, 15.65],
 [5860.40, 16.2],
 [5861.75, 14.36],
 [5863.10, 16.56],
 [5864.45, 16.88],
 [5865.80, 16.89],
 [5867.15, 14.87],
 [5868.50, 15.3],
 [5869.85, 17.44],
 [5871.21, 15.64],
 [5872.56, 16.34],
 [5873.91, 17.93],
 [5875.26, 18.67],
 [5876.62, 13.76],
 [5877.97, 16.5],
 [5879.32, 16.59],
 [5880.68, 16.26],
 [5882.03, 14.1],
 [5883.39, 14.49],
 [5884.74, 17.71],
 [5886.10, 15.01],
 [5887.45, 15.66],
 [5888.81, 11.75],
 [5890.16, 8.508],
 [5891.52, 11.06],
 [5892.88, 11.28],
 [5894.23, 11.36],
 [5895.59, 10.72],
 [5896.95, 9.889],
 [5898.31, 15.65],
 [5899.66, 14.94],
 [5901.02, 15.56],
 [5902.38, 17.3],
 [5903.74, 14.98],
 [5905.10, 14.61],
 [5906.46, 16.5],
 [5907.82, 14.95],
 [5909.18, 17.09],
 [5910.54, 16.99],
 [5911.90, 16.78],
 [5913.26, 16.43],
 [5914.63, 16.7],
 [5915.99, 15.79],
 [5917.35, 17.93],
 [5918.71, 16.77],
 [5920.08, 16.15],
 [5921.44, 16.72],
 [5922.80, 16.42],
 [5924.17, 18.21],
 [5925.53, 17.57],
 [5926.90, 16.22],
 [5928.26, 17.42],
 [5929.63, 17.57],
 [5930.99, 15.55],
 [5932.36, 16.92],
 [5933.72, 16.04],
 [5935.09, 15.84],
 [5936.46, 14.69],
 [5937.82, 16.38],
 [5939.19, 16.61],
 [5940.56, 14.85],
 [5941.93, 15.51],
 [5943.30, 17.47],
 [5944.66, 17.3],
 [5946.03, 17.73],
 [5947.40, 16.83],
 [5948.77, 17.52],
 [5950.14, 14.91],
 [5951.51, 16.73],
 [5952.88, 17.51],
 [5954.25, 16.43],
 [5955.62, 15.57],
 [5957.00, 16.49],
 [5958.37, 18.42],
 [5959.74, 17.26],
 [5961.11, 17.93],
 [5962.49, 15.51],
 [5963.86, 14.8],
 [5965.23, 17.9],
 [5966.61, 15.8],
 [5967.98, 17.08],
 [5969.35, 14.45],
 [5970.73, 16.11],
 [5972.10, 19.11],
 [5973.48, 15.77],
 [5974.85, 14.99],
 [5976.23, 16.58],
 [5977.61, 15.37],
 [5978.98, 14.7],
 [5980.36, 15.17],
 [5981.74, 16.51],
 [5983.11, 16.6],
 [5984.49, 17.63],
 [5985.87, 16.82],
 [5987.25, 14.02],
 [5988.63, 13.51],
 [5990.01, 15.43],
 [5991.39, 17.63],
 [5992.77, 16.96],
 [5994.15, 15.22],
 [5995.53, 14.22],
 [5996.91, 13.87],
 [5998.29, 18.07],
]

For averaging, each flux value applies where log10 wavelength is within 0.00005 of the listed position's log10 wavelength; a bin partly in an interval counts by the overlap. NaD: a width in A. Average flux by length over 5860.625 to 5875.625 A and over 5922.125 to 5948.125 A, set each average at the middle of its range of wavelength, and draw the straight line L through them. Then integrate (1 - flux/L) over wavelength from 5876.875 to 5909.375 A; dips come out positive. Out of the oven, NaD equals 4.43 A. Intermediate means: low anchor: 16.4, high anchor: 16.6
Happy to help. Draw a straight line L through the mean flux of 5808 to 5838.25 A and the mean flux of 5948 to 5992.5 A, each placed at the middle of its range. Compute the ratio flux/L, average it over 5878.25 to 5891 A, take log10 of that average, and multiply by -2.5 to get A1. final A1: 0.146 mag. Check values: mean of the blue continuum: 16.8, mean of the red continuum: 16.3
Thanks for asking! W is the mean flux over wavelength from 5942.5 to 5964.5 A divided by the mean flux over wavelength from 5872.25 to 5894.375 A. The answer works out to 1.15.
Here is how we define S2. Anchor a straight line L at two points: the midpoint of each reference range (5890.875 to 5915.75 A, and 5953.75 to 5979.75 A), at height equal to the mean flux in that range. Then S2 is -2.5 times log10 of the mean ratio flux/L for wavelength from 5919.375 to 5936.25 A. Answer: -0.094 mag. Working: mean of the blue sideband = 14.6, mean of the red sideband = 16.3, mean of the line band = 16.7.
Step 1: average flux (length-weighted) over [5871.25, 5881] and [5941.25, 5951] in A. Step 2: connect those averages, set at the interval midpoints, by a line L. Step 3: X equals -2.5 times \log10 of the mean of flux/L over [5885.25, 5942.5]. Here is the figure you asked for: 0.091 mag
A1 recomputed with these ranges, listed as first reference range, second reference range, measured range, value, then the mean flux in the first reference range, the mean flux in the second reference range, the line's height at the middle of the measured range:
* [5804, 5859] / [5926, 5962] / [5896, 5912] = 0.09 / 16.6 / 16.6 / 16.6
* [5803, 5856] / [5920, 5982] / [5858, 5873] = 0.04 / 16.7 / 16.5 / 16.6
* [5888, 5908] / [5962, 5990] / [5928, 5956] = -0.12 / 13.2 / 15.9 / 14.8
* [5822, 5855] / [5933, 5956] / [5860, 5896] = 0.12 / 16.9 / 16.4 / 16.7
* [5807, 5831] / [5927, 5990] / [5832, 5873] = 0.01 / 16.7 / 16.3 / 16.6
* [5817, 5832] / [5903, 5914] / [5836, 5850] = -0.01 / 16.9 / 16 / 16.7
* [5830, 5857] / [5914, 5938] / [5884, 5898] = 0.32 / 16.7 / 16.6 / 16.7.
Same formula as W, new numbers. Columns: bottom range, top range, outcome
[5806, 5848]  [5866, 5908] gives 0.88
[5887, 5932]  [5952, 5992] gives 1.07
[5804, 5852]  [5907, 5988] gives 0.98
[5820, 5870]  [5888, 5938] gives 0.92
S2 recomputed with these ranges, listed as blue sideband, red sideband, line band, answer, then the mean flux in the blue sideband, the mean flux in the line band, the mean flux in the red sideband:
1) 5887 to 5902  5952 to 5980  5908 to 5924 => -0.221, 12.4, 16.7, 16.4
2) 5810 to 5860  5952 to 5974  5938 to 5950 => 0.001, 16.6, 16.6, 16.6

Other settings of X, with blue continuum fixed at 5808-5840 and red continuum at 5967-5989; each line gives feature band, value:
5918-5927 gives -0.044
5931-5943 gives 0.019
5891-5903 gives 0.242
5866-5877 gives 0.011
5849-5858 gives 0.019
